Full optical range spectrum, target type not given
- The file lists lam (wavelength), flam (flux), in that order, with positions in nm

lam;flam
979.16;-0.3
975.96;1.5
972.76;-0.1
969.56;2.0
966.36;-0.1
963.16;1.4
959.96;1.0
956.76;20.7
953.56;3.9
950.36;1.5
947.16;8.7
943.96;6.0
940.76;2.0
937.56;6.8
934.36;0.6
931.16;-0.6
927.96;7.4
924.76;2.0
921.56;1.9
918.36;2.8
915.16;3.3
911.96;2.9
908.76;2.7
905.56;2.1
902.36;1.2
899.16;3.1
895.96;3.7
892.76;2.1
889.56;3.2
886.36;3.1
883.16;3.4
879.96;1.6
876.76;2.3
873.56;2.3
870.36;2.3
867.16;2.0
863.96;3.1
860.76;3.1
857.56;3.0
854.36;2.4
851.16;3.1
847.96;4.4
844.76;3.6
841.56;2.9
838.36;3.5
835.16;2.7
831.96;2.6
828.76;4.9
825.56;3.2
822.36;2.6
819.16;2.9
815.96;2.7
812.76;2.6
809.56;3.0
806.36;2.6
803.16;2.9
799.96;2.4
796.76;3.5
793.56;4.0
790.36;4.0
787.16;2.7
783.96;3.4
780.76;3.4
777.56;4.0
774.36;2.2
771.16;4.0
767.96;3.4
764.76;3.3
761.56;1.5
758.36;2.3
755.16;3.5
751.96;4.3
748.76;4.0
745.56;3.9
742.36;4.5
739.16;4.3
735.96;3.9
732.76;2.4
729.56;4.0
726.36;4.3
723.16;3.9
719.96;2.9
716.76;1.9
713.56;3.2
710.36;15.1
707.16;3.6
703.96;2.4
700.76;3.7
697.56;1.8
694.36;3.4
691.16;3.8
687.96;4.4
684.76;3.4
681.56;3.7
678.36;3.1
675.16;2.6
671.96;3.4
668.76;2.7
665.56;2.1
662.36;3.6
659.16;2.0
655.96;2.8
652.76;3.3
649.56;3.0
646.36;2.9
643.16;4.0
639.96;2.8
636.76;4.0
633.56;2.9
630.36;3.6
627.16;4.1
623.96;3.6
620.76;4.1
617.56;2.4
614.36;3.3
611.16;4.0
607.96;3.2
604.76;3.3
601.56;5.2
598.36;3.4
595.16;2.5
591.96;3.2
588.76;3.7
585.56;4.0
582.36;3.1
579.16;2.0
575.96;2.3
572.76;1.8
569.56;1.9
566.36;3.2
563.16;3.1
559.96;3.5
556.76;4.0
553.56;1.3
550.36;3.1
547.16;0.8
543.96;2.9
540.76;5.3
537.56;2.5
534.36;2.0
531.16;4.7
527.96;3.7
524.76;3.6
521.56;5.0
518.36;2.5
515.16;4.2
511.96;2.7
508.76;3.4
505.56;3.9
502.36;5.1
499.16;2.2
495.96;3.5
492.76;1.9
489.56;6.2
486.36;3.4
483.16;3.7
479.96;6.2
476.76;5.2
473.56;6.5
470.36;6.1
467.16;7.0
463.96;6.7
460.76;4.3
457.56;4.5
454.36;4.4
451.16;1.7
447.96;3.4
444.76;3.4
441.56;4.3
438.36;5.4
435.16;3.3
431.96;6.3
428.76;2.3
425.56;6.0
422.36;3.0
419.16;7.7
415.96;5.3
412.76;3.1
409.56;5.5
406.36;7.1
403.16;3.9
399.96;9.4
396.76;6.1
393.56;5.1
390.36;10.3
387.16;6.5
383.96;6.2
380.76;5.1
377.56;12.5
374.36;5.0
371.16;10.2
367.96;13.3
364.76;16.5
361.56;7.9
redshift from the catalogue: 0.91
